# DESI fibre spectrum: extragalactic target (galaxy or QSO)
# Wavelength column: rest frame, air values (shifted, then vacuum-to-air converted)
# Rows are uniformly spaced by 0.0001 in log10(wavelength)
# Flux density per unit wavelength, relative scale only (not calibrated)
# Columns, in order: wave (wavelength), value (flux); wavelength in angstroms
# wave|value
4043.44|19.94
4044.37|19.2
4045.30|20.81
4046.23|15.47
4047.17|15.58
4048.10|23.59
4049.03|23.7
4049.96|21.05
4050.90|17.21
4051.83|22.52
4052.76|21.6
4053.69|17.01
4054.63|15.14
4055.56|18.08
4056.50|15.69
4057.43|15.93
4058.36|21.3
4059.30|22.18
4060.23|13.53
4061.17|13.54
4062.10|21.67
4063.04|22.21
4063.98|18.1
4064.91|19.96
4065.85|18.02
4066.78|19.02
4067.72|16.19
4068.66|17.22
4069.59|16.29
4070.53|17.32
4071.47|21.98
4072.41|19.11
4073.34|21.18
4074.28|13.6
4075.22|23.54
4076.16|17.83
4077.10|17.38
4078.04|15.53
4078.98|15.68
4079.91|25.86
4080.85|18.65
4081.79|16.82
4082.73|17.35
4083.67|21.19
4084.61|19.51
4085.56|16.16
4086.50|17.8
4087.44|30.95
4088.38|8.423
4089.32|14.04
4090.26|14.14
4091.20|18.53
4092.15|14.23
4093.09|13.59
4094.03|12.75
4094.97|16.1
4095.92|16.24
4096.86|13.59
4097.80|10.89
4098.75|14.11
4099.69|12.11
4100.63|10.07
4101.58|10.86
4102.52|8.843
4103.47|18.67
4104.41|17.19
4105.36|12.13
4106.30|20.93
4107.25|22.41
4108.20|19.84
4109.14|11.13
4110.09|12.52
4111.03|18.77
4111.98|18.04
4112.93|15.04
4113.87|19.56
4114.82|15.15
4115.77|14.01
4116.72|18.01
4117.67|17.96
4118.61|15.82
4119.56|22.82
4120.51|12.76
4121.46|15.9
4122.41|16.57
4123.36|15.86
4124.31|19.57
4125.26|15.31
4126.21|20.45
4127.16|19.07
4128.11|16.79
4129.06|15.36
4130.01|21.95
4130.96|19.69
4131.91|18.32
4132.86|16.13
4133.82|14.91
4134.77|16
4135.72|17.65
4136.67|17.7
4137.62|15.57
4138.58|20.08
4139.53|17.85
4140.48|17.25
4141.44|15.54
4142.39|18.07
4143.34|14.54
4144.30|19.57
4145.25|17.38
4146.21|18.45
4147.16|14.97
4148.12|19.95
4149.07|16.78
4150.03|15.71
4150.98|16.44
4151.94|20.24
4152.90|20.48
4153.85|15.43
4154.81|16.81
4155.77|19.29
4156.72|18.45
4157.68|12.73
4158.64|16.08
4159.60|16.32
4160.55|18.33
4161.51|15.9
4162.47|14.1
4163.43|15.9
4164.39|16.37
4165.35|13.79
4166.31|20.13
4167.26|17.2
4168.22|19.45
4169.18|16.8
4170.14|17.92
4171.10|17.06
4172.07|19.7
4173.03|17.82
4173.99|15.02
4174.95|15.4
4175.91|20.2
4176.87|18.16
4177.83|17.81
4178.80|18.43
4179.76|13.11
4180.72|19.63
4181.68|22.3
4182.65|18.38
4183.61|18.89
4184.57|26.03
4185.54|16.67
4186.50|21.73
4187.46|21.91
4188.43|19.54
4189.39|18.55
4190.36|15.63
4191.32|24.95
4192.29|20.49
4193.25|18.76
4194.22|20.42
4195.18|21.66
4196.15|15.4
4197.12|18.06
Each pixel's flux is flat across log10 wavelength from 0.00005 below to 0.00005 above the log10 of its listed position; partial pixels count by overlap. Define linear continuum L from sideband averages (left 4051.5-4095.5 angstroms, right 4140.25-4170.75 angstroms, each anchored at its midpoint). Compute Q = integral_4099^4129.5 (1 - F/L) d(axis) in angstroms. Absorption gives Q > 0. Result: 2.2 angstroms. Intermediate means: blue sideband 17.9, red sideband 17.1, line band 16.2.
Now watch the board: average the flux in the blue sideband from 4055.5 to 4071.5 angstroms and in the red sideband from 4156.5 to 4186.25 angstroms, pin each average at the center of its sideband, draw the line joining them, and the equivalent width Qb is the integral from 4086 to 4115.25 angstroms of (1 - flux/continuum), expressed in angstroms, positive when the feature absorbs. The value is 4.1 angstroms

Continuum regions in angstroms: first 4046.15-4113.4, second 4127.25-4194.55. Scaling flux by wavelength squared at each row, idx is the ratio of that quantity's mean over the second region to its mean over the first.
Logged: 1.08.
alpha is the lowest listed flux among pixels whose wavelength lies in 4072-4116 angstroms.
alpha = 8.423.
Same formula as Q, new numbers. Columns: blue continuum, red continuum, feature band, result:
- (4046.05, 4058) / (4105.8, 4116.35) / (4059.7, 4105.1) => 2.78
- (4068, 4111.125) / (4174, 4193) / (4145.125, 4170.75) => 1.98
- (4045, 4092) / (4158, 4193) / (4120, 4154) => 1.72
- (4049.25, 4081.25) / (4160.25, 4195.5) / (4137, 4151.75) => 0.99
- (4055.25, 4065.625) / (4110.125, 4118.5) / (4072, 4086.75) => -0.64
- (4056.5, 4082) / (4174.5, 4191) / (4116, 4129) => 0.98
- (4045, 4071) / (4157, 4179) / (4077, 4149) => 4.20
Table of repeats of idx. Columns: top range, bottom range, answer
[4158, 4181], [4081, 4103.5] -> 1.16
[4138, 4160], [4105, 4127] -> 1.03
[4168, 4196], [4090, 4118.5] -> 1.29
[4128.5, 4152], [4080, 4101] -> 1.11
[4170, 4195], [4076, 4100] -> 1.21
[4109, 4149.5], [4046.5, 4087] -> 0.95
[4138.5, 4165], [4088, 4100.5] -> 1.28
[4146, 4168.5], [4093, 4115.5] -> 1.16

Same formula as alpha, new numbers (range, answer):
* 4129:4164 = 12.73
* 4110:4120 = 12.52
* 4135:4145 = 14.54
